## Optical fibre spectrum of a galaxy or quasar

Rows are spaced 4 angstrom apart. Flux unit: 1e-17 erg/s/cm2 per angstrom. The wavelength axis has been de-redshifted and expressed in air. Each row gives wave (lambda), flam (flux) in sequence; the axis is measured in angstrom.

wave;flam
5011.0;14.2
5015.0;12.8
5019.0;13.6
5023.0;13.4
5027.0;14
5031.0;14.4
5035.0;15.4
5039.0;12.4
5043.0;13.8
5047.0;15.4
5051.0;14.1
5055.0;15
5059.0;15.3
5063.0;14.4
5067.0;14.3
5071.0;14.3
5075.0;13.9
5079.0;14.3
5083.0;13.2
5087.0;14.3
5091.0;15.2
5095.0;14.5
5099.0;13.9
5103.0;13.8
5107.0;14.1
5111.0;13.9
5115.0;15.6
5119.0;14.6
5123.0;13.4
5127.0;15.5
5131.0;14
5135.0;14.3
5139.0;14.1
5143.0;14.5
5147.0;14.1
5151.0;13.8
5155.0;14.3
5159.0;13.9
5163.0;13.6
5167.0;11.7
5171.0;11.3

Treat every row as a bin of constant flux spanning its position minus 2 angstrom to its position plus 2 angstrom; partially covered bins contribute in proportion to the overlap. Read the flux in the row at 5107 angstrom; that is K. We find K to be 14.1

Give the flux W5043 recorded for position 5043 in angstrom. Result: 13.8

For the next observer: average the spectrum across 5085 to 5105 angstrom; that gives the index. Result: 14.3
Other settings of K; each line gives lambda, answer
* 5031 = 14.4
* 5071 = 14.3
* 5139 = 14.1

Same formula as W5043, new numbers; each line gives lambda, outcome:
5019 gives 13.6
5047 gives 15.4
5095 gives 14.5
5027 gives 14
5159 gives 13.9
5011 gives 14.2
